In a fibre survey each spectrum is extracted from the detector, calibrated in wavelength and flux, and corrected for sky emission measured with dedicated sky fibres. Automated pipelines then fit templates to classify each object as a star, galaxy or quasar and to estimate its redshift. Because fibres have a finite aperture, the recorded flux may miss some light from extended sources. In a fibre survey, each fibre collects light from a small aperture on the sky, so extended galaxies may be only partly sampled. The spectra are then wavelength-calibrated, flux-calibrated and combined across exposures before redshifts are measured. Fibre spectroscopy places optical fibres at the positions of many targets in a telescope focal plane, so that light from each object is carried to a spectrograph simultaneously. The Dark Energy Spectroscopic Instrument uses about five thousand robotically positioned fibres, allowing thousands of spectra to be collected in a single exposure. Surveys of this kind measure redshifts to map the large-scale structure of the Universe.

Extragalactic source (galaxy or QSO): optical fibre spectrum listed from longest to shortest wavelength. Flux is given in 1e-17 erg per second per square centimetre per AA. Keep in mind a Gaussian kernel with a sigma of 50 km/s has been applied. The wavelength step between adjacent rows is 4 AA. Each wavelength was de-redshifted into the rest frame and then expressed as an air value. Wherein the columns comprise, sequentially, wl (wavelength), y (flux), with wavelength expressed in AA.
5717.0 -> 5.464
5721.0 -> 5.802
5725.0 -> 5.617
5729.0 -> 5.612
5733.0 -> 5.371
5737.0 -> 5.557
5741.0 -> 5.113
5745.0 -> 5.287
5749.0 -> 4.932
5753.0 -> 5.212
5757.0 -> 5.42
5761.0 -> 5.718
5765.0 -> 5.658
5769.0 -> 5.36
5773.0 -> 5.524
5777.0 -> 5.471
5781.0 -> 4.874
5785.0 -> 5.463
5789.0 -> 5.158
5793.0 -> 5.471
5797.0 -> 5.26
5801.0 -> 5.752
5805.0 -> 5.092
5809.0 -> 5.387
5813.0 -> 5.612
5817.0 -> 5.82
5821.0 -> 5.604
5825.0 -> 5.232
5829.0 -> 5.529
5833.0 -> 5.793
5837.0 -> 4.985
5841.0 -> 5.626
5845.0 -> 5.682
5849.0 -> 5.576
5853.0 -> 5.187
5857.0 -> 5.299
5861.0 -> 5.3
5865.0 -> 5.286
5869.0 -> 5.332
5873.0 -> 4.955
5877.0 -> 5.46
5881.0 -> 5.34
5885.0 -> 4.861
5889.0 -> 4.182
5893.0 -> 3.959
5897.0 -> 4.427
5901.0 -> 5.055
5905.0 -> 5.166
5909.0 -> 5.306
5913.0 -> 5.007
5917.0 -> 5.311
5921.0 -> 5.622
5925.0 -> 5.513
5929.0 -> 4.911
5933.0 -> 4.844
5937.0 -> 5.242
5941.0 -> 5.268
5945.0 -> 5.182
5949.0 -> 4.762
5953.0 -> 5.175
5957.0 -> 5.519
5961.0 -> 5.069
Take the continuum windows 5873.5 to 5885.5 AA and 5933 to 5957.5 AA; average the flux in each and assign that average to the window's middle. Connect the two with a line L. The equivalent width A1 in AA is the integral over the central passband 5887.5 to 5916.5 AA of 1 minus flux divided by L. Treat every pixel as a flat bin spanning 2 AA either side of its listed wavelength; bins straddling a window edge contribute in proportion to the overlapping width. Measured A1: 2.4 AA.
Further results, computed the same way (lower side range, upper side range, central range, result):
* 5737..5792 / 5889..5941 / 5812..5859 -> -2.8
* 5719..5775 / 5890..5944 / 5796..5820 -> -0.9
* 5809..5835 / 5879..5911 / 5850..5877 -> -0.7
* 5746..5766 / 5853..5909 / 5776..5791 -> 0.2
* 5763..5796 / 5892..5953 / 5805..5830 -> -1.0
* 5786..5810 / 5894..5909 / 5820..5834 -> -0.8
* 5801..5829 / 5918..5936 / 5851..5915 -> 3.9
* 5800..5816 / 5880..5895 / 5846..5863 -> -1.5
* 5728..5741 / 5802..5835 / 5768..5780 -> 0.1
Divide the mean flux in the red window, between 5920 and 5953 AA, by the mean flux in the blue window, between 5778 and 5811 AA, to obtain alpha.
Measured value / 0.97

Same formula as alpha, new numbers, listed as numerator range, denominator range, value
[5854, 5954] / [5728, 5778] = 0.94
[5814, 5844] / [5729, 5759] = 1.04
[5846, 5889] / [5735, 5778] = 0.97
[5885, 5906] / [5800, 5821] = 0.82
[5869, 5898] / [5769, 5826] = 0.89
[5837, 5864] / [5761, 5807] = 1.00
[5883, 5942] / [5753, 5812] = 0.92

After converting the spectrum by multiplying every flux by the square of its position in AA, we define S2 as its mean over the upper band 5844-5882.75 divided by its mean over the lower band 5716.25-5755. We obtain 1.03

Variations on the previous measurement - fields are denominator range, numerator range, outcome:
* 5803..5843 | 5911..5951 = 0.98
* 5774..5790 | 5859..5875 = 1.02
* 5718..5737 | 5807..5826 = 1.02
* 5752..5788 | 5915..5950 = 1.02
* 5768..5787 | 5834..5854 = 1.04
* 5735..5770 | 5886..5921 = 0.95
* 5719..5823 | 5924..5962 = 1.00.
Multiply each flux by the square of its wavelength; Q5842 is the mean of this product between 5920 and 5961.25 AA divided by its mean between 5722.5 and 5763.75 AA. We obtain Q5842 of 1.03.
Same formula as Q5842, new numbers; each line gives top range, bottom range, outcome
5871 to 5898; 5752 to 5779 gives 0.90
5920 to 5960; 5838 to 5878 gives 1.00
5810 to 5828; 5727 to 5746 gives 1.06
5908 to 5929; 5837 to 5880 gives 1.01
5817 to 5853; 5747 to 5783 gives 1.05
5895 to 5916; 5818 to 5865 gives 0.94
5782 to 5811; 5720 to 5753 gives 1.01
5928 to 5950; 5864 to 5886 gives 0.99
